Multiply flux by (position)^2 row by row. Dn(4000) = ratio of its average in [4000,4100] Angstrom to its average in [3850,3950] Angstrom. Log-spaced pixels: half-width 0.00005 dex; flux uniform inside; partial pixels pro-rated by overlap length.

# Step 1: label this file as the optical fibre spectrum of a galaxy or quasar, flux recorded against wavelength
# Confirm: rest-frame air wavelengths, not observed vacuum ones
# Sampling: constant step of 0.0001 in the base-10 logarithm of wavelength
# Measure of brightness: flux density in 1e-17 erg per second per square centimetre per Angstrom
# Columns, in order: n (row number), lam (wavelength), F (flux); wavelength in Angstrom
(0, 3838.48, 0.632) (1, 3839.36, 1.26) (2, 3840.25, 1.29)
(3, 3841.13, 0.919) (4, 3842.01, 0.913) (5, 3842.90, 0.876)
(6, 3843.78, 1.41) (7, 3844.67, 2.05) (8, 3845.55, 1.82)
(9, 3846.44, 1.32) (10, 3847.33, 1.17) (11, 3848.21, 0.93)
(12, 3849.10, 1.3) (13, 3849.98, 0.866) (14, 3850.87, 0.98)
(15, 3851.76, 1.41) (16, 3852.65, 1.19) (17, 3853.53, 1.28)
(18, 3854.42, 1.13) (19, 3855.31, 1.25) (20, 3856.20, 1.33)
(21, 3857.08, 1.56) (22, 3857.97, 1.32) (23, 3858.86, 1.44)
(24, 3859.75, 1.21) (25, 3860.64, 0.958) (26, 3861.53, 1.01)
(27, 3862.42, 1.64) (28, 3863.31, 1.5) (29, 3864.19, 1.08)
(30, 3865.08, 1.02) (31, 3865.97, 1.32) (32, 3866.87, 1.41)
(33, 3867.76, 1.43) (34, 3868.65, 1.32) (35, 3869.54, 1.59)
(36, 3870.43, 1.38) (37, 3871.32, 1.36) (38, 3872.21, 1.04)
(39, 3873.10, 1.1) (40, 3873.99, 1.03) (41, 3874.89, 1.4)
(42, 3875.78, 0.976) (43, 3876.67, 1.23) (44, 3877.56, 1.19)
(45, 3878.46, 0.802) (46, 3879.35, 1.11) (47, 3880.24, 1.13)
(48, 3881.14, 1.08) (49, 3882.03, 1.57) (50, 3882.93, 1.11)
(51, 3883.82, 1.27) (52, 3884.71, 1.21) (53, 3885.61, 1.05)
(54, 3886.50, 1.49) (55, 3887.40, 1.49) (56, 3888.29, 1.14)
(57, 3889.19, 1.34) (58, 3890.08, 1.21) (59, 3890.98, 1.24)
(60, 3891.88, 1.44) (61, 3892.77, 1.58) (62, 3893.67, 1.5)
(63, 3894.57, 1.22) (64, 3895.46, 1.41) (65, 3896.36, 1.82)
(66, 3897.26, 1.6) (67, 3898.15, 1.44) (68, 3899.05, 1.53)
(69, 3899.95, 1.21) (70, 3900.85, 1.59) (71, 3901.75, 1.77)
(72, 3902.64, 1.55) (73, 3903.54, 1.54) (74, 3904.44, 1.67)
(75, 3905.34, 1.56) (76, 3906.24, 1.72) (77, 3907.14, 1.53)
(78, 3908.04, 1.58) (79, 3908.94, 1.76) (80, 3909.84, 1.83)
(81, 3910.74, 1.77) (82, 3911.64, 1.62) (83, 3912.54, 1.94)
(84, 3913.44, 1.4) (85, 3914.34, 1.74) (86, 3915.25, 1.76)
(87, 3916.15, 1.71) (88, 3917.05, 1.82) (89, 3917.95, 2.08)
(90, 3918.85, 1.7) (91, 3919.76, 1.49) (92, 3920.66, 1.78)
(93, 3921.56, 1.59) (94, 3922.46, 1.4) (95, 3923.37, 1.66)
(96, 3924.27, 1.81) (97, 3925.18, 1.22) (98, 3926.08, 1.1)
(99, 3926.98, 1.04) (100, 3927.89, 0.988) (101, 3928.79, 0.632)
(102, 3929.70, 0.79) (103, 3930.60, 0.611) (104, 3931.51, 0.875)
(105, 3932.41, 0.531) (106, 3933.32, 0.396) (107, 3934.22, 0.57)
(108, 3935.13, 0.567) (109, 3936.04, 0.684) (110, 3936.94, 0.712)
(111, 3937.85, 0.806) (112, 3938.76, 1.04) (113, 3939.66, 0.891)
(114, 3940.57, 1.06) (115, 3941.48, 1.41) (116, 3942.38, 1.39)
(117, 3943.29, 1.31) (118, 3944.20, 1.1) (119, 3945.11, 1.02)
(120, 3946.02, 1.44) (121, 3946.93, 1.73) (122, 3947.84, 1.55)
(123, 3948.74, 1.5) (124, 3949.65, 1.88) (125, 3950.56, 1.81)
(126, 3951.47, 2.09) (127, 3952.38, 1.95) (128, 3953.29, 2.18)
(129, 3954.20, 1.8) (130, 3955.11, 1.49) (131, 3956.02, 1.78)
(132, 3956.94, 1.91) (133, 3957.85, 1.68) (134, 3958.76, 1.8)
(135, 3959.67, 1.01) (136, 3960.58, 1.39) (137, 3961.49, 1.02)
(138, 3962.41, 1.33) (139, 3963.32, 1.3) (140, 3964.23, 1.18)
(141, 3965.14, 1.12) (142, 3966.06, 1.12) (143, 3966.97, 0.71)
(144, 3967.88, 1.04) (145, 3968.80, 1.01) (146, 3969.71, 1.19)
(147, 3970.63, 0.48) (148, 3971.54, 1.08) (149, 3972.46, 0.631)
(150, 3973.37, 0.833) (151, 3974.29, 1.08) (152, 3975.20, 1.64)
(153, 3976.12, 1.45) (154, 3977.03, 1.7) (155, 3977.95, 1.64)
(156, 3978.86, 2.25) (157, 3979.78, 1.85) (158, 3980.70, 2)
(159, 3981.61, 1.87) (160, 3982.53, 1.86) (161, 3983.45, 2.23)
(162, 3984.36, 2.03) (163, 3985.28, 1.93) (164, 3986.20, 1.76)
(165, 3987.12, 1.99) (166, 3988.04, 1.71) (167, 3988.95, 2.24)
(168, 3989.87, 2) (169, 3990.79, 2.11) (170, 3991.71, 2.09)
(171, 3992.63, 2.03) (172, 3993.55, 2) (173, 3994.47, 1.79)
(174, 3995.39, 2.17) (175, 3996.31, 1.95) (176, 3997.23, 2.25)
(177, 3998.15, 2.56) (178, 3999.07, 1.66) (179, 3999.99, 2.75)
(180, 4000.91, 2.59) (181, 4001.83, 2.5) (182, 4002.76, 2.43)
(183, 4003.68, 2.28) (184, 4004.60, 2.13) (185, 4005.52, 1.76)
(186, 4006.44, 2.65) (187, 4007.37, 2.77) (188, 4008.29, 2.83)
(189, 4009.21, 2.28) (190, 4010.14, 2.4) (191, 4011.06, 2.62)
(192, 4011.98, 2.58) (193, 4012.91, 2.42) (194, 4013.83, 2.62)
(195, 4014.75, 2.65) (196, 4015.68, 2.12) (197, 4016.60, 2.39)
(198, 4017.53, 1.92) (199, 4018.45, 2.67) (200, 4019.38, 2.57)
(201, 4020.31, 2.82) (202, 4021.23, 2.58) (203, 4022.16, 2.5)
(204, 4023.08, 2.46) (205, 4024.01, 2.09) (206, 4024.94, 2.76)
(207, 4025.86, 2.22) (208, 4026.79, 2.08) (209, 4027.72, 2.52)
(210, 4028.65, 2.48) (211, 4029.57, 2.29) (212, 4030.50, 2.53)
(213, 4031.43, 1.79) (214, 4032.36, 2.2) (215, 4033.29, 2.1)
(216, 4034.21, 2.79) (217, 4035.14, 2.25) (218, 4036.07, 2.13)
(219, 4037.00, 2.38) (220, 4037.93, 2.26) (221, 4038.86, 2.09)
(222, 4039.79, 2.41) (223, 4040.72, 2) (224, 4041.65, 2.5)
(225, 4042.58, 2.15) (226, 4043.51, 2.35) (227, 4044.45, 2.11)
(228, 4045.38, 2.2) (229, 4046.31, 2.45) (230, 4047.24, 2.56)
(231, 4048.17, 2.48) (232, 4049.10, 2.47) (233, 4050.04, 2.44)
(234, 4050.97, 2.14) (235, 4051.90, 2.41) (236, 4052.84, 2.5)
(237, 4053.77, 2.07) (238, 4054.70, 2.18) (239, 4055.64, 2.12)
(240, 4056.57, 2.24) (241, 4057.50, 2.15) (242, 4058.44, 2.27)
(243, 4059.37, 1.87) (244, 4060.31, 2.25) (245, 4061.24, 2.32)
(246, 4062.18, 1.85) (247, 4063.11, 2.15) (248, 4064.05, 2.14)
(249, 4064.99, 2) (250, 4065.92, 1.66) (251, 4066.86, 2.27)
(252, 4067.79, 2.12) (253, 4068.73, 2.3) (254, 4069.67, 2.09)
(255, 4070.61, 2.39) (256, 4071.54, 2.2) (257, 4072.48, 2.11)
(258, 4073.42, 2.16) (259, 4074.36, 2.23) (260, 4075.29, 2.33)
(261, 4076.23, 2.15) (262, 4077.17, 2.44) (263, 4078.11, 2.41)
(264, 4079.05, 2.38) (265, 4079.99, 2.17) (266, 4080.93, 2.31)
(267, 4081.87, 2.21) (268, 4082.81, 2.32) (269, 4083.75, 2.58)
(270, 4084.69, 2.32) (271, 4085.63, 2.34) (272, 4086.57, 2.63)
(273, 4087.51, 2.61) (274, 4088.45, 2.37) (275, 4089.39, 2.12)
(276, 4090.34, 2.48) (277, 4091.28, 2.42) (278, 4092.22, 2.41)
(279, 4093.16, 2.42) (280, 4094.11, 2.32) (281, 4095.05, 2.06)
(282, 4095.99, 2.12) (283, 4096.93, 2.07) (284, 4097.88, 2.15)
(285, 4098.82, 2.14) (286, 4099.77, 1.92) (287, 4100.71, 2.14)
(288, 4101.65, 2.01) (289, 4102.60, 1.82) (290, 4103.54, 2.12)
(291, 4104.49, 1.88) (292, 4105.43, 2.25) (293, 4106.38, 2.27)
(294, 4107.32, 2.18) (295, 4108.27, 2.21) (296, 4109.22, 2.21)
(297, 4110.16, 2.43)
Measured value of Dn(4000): 1.89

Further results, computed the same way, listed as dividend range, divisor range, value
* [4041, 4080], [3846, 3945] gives 1.87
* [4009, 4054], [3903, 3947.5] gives 1.90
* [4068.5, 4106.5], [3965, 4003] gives 1.35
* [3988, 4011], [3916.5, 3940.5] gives 2.11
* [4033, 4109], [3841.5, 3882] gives 2.00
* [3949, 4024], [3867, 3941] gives 1.52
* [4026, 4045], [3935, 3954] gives 1.75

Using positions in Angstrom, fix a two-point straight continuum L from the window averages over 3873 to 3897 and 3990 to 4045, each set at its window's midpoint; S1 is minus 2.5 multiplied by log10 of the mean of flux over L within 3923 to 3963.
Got 0.352 mag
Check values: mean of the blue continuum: 1.27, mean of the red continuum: 2.33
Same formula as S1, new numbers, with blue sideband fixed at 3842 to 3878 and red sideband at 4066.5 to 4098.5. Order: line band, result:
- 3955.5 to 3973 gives 0.407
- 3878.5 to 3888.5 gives 0.125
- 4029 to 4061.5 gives -0.074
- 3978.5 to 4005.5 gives -0.121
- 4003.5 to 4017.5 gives -0.229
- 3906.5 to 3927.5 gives -0.065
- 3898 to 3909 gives -0.073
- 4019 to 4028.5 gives -0.212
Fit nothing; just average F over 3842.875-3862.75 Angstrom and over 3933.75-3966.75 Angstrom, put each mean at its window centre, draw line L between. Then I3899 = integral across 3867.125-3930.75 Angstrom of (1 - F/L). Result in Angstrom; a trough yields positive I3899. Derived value -4.6 Angstrom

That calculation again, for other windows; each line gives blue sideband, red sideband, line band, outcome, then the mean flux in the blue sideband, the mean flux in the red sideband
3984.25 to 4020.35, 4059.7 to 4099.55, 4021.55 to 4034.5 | -0.4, 2.27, 2.25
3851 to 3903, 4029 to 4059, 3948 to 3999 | 6.3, 1.31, 2.28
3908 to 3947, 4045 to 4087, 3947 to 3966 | -1.4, 1.27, 2.25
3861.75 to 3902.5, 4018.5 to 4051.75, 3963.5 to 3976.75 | 6.0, 1.32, 2.35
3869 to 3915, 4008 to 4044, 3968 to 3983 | 4.6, 1.41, 2.38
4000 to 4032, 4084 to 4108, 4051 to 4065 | 0.9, 2.42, 2.23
